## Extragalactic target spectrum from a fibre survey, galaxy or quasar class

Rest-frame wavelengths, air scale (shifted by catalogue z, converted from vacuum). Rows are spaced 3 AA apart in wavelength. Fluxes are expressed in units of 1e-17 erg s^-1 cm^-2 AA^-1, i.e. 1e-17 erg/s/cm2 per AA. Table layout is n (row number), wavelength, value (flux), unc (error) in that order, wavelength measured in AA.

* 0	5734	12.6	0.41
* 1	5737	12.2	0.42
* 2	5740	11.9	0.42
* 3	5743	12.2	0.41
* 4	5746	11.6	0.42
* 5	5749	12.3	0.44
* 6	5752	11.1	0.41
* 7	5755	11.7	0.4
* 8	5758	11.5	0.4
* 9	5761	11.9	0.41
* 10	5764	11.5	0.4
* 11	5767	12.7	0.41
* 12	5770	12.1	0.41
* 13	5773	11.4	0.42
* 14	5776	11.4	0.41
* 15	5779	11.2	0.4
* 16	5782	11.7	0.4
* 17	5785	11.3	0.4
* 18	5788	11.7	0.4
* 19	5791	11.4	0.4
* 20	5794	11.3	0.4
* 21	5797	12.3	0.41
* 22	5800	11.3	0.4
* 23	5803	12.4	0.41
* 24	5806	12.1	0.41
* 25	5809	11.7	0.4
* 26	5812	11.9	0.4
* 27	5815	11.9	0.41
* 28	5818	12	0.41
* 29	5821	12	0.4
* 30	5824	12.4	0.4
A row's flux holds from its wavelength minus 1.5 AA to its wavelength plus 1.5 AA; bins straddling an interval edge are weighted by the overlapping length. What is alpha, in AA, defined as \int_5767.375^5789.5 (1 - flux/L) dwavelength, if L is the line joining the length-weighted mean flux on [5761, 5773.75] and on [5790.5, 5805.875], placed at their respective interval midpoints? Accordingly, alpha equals 0.55 AA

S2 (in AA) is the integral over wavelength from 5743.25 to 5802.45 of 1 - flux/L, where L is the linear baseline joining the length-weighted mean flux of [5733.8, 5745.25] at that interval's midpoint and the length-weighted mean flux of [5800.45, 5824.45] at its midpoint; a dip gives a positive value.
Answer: 2.0 AA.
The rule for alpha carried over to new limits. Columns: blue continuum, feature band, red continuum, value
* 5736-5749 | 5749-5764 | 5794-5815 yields 0.45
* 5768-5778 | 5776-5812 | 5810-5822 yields 0.39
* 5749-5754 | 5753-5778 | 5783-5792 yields -0.53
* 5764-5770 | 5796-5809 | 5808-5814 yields -0.08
